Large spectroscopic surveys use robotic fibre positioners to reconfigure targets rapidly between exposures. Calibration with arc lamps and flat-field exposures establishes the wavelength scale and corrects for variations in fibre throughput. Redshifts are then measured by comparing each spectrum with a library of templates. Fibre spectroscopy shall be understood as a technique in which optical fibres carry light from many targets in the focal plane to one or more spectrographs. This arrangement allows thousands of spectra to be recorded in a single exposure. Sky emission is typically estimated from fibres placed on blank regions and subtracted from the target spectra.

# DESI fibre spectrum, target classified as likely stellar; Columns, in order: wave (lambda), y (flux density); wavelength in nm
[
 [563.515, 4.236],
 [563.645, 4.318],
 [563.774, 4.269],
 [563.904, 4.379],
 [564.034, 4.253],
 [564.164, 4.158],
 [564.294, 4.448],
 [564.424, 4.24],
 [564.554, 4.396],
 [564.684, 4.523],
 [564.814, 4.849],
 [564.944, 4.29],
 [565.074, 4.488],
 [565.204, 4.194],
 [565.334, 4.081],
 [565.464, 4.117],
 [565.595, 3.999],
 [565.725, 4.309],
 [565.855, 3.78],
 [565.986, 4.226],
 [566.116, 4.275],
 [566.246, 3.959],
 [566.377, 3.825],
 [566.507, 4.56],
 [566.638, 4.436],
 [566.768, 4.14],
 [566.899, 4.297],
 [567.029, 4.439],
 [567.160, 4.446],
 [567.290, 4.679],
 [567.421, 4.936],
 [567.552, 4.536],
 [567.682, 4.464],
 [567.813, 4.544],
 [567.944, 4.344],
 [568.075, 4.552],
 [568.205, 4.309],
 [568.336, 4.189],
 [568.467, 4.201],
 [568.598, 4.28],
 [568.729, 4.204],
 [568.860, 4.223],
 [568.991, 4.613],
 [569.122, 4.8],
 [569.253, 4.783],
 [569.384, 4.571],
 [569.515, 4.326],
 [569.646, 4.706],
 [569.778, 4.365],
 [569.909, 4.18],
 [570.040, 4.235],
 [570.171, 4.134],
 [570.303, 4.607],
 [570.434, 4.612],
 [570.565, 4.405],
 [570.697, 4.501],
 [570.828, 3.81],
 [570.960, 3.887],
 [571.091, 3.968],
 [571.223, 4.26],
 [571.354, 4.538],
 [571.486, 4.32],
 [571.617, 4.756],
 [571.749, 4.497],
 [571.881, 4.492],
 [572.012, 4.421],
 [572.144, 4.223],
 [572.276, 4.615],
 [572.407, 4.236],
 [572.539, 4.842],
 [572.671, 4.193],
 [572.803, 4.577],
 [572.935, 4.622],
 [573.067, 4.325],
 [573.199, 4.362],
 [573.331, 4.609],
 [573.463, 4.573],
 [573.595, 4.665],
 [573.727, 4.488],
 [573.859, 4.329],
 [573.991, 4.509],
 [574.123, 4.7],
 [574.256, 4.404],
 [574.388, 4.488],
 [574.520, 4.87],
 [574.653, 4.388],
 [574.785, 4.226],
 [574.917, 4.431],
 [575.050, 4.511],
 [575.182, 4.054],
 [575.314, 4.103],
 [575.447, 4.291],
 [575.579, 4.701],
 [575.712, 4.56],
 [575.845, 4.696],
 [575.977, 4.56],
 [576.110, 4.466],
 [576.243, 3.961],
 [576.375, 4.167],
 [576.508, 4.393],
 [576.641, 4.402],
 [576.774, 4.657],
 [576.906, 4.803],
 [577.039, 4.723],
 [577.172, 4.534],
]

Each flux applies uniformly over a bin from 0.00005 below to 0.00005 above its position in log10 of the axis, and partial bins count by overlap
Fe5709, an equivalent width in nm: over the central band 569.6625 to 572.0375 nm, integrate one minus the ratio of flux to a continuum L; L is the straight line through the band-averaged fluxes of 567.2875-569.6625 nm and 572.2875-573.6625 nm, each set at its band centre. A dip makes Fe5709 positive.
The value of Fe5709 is 0.081 nm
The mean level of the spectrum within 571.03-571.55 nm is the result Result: 4.27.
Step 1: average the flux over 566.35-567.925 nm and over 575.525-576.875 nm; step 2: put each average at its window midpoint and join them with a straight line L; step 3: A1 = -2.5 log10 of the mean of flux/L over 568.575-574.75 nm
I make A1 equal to 0.005 mag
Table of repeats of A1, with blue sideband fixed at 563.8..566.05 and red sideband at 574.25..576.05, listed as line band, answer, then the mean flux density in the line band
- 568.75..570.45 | -0.03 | 4.46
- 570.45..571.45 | 0.04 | 4.22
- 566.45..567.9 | -0.04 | 4.49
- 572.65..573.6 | -0.02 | 4.49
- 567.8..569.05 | 0.00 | 4.34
